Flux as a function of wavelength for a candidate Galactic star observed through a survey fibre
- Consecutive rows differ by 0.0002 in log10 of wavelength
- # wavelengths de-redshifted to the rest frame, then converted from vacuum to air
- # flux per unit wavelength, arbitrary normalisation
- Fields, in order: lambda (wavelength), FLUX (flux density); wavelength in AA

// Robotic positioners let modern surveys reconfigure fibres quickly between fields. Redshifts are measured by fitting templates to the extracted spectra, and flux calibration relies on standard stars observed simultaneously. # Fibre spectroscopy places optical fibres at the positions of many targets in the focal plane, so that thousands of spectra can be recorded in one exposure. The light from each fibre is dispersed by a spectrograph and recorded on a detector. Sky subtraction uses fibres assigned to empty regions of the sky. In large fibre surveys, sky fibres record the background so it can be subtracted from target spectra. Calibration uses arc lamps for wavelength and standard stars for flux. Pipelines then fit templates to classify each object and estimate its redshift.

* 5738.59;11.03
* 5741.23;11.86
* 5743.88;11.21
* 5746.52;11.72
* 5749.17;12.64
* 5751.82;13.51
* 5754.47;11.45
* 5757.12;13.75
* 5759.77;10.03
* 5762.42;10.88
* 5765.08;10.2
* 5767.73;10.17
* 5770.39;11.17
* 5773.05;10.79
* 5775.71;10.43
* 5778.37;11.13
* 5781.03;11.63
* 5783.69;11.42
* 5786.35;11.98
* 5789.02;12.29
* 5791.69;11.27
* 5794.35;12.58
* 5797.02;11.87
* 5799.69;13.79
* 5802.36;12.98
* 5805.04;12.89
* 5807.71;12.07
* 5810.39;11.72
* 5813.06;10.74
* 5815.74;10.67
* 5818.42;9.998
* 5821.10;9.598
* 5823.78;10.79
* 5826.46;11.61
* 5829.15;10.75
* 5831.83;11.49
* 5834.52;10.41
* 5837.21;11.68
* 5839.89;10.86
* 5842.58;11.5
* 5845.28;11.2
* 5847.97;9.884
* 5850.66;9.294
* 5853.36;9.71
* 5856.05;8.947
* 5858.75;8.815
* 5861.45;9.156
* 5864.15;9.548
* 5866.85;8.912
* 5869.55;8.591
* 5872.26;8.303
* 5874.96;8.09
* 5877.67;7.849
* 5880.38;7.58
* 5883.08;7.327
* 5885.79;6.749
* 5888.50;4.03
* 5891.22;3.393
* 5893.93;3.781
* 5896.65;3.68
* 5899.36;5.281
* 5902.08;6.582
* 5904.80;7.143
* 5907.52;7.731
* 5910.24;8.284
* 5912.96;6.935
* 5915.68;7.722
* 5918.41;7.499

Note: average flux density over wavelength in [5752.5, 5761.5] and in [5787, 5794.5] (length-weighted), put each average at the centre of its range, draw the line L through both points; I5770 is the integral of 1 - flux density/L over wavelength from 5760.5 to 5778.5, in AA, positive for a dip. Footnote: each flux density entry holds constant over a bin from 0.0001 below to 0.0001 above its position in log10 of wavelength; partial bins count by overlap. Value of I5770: 1.9 AA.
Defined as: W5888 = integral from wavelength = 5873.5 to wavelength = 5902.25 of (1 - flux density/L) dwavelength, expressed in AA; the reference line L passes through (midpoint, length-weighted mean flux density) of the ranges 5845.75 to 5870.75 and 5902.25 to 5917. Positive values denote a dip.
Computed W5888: 8.6 AA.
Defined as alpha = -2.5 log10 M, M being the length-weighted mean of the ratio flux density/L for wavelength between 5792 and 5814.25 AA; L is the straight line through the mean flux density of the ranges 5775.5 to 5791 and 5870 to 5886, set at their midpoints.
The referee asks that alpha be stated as -0.14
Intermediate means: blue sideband 11.5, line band 12.3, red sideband 7.77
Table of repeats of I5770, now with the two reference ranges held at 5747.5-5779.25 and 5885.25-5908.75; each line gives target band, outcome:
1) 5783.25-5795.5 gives -2.1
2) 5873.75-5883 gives -2.4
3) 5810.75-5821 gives -1.7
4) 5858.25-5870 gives -3.9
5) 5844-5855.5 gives -3.8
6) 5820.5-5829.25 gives -2.3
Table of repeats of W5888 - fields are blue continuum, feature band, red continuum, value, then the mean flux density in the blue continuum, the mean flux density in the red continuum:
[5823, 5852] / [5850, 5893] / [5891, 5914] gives 2.9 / 10.9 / 5.98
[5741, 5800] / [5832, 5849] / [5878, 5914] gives -4.9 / 11.6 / 6.08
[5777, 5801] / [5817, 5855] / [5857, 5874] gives -2.1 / 12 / 8.87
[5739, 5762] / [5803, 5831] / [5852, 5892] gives -4.1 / 11.9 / 7.86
